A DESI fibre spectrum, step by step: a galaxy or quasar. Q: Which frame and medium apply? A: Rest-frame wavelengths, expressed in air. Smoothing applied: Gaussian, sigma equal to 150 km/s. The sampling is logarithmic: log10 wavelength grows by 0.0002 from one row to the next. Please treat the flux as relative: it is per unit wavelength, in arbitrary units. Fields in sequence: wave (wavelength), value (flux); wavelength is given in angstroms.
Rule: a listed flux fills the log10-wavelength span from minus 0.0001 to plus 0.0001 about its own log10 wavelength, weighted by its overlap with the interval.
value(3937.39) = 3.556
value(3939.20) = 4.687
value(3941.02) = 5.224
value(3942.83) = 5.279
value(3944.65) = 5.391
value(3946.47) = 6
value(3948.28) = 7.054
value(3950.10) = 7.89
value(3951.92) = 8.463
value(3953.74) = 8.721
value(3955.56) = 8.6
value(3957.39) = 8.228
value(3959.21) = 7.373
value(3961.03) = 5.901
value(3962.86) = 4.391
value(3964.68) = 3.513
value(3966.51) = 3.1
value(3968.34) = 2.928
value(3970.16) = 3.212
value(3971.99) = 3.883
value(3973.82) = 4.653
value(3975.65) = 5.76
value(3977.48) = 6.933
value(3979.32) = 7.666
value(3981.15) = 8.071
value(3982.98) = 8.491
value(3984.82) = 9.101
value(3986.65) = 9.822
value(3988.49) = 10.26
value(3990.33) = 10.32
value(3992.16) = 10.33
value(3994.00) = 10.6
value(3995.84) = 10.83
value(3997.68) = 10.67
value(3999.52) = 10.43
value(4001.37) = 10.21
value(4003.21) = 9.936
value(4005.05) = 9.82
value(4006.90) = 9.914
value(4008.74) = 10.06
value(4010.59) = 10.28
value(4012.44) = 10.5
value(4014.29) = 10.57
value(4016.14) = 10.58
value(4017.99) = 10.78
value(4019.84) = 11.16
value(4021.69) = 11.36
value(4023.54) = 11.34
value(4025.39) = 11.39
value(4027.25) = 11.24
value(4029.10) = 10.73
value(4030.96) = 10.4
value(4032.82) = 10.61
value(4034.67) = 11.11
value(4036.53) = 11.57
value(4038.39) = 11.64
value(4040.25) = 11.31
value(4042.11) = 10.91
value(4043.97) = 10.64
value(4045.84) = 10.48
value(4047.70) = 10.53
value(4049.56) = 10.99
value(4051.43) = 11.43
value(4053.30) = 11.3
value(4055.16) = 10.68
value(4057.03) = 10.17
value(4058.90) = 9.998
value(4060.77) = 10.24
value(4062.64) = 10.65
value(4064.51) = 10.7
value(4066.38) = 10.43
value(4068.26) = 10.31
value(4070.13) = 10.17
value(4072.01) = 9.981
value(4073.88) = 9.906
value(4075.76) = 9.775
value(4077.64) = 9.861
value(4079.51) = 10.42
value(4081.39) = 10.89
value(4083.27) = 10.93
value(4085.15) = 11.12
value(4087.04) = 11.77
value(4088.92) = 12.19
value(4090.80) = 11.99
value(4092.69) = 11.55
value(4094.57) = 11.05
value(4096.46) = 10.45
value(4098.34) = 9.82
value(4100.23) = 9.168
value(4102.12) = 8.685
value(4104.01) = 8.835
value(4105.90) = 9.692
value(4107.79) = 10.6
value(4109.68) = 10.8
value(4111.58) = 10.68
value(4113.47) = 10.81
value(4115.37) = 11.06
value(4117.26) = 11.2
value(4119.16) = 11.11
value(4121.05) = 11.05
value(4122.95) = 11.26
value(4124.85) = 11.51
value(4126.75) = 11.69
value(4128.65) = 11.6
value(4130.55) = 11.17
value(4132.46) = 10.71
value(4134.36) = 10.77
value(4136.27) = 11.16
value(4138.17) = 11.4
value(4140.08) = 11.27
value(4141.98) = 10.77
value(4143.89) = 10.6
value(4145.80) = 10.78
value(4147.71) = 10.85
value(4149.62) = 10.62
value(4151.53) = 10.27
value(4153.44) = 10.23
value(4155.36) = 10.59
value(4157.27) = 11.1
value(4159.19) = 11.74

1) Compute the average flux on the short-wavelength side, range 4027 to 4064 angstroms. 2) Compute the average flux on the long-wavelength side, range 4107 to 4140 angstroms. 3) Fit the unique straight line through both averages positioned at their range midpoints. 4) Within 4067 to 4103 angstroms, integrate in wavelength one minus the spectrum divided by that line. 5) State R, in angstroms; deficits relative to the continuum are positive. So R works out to 1.42 angstroms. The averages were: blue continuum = 10.8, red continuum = 11.1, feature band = 10.5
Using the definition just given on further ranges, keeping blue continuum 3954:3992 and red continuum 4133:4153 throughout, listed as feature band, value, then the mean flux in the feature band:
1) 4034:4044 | -3.52 angstroms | 11.2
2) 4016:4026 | -4.12 angstroms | 11.1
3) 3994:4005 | -4.52 angstroms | 10.4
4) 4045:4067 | -4.82 angstroms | 10.6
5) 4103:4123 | -0.98 angstroms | 10.6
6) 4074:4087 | -1.70 angstroms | 10.5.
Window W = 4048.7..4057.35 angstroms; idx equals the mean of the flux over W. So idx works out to 11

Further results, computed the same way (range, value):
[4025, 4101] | 10.7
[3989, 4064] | 10.7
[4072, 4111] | 10.5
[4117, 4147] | 11.1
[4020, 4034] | 11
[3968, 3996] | 7.7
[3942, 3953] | 6.72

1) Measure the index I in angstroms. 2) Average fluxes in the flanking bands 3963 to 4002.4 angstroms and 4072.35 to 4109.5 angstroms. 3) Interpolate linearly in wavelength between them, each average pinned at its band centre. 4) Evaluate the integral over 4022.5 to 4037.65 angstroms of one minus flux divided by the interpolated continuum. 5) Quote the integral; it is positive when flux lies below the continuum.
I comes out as -3.8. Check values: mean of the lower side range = 7.61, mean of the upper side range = 10.5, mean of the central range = 11.1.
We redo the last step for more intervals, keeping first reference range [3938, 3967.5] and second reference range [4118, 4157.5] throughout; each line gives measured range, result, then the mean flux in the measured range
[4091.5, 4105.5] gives -0.01 angstroms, 9.96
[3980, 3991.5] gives -3.70 angstroms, 9.34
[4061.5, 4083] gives -2.36 angstroms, 10.3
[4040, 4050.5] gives -2.68 angstroms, 10.8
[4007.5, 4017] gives -3.24 angstroms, 10.4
